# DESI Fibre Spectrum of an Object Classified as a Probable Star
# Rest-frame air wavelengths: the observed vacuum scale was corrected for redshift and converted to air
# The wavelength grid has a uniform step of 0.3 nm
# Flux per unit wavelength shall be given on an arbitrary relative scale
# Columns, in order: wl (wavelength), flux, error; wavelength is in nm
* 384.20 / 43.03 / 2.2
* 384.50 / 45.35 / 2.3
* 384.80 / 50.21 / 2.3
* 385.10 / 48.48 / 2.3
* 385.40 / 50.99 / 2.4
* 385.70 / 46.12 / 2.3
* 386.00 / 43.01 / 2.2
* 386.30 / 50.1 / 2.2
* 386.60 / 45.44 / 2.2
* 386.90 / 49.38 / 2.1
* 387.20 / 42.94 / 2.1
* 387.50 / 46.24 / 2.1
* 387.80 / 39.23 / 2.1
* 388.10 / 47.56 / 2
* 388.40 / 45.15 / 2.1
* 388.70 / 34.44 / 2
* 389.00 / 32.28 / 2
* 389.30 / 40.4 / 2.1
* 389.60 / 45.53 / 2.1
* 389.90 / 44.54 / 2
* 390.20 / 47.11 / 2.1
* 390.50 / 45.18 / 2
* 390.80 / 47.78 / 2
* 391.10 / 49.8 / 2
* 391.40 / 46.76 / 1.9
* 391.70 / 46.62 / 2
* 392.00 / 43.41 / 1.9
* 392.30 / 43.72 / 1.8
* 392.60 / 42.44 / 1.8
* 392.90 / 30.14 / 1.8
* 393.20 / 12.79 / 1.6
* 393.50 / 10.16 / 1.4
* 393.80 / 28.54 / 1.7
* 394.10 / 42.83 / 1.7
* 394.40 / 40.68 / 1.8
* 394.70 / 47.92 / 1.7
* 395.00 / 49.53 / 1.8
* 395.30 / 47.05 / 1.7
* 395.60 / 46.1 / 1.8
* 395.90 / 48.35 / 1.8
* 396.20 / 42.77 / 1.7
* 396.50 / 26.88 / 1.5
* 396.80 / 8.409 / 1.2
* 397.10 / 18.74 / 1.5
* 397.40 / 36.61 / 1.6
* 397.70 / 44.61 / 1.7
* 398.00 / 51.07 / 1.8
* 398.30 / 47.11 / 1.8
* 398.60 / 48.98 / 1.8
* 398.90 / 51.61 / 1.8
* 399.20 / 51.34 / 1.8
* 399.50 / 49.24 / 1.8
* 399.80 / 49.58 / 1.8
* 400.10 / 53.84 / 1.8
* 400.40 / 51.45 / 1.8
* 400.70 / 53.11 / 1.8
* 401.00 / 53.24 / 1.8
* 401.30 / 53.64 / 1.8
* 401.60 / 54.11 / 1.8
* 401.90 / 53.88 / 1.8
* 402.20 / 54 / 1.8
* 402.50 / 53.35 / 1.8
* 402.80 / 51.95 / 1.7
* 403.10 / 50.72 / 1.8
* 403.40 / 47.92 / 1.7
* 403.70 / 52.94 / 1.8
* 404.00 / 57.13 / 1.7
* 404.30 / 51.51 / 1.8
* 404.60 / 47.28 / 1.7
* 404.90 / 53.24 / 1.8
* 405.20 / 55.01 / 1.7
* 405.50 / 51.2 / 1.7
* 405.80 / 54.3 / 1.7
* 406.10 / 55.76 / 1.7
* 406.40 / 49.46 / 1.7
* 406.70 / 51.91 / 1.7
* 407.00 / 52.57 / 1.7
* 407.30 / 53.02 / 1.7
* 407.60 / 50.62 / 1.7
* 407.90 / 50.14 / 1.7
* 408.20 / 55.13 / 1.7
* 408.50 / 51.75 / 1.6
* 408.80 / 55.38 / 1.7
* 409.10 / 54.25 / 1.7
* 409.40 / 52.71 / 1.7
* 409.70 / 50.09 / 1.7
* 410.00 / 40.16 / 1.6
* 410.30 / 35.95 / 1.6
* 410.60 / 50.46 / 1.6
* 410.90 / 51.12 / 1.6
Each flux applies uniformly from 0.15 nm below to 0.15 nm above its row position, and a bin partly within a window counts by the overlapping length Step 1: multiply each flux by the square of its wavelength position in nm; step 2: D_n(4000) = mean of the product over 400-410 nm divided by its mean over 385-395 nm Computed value 1.35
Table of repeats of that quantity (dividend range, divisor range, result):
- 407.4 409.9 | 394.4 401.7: 1.22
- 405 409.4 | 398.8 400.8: 1.07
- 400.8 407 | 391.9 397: 1.54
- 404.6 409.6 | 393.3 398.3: 1.51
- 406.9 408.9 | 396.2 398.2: 1.71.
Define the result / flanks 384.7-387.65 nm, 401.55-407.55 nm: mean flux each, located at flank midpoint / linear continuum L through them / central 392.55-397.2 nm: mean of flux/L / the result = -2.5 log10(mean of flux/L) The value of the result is 0.415 mag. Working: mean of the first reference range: 47.2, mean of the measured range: 33.9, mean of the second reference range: 52.5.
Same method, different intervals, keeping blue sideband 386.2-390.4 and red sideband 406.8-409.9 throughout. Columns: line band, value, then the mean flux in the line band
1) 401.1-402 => -0.094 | 53.8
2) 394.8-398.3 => 0.214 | 38.7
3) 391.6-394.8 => 0.288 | 35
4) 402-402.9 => -0.073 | 53.2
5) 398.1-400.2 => -0.041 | 50.2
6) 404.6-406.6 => -0.032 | 52.7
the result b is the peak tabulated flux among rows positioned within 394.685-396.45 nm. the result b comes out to 49.53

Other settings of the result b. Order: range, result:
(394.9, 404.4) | 57.13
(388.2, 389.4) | 45.15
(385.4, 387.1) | 50.1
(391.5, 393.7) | 46.62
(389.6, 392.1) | 49.8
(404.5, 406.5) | 55.76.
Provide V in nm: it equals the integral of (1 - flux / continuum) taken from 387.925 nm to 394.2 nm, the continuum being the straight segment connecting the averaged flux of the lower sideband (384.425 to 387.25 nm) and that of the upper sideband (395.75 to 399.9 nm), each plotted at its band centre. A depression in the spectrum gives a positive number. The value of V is 0.75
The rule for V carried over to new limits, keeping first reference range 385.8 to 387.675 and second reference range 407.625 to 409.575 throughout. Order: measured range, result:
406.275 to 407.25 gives 0.017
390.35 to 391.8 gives 0.007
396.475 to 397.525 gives 0.586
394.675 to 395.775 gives 0.026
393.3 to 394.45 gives 0.463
